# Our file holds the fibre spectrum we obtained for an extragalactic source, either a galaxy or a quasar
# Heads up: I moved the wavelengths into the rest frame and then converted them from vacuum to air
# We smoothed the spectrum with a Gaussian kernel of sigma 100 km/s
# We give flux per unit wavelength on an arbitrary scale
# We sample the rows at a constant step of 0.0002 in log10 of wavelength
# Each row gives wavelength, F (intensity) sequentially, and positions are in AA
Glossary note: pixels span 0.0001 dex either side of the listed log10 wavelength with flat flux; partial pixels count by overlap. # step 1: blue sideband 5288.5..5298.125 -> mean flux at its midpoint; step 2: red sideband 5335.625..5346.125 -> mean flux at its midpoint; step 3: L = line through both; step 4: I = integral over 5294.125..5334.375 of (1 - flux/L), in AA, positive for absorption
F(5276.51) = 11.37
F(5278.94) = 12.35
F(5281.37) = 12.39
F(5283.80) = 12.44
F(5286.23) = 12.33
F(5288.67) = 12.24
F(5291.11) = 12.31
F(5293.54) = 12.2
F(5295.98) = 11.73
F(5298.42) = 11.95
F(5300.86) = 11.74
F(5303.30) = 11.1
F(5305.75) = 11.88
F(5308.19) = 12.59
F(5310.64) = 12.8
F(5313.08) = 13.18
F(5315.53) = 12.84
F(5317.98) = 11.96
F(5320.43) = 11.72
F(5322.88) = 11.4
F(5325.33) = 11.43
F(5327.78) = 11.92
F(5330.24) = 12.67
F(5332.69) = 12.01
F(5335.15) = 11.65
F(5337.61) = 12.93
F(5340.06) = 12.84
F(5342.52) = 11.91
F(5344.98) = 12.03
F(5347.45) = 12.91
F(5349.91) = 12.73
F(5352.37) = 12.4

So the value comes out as 0.5 AA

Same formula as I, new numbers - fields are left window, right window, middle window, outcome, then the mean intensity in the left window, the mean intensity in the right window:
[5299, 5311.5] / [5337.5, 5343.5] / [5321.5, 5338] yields 0.6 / 12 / 12.5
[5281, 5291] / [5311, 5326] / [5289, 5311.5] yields 0.4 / 12.3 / 12.2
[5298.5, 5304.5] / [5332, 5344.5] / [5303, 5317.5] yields -0.9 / 11.5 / 12.3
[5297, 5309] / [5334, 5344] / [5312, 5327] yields 0.0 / 11.8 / 12.3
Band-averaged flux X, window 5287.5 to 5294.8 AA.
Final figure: 12.2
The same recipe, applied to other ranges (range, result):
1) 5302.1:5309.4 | 11.9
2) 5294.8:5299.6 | 11.8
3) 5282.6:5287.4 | 12.4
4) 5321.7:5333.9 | 11.9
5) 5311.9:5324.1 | 12.2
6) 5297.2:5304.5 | 11.6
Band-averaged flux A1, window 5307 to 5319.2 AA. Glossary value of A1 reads 12.7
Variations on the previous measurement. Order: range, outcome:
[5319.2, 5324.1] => 11.6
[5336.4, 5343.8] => 12.6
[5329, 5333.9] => 12.3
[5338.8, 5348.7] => 12.4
